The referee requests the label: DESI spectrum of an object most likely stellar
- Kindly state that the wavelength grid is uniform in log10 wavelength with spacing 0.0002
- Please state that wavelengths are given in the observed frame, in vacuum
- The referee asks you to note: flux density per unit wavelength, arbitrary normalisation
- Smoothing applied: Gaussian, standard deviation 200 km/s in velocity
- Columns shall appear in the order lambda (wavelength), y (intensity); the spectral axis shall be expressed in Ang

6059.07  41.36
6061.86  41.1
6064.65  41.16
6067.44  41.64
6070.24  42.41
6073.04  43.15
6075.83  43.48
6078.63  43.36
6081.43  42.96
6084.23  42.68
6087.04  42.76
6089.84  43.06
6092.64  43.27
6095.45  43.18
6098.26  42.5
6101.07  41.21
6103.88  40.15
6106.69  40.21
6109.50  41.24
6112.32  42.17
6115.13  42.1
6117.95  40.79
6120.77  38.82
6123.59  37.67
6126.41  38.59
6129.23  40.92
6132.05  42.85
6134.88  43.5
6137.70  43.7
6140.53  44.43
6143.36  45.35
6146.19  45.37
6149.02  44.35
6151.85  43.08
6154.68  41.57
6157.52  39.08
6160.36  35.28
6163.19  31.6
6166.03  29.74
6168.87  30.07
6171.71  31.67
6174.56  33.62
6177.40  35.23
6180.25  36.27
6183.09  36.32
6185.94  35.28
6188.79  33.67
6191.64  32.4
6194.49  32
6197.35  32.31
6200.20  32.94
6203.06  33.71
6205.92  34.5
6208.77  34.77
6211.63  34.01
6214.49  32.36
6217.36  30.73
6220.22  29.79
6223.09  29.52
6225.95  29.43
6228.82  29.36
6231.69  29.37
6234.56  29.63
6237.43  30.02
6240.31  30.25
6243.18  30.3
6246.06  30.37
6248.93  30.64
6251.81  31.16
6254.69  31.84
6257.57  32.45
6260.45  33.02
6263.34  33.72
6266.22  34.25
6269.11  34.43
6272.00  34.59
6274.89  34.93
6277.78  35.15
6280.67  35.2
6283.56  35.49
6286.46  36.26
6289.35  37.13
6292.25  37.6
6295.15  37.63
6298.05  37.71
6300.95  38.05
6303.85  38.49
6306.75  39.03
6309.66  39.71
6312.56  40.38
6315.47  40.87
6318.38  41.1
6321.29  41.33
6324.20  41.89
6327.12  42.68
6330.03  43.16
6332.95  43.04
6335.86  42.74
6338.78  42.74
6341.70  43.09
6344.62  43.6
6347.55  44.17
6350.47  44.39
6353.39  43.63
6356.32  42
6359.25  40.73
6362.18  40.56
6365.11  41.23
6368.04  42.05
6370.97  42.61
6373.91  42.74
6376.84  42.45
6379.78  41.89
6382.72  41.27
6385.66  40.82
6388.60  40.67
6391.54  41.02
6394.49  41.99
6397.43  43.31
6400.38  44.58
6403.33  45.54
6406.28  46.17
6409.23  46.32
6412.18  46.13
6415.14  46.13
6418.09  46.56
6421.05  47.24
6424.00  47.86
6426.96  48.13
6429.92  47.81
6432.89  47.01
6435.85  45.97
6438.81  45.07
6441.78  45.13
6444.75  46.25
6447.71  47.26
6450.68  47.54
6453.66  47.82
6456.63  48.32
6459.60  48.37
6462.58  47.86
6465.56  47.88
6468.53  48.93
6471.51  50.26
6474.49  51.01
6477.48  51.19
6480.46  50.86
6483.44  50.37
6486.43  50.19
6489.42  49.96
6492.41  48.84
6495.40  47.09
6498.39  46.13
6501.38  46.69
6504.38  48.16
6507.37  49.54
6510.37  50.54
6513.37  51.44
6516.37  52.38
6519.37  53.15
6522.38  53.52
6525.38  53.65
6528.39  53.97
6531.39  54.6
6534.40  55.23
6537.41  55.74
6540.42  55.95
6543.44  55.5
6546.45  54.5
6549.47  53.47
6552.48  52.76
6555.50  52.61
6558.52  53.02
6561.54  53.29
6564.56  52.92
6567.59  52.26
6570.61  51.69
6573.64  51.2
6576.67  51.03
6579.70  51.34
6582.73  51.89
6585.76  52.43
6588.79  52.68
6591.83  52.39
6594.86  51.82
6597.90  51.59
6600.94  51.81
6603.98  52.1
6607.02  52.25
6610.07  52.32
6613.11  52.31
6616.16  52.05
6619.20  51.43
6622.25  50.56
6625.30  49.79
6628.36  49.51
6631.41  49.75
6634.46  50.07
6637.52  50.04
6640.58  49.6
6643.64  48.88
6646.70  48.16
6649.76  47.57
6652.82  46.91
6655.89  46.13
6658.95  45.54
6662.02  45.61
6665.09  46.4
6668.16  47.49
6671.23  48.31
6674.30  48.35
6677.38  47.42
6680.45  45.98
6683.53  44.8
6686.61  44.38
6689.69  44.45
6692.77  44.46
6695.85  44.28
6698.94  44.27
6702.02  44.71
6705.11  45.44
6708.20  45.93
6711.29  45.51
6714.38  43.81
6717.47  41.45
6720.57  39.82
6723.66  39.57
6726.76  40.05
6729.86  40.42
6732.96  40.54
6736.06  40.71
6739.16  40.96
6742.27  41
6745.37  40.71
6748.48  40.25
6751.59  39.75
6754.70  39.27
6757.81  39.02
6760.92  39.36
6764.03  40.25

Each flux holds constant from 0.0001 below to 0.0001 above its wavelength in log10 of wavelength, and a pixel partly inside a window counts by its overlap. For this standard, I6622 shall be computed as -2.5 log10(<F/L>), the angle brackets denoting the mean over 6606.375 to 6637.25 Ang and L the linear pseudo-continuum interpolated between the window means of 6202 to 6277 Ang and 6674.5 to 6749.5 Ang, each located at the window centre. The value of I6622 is -0.24 mag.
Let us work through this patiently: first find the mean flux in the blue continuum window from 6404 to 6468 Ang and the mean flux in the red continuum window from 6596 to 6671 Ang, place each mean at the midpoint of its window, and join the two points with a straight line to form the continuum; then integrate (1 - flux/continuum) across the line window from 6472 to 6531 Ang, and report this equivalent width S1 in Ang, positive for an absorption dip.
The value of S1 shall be -3.3 Ang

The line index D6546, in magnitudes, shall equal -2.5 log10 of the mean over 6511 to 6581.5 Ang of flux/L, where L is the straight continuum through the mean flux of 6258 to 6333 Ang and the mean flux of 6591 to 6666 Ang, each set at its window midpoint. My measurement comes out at -0.14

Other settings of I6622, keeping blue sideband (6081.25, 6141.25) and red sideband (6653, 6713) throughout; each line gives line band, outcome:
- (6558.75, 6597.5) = -0.158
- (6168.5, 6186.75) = 0.226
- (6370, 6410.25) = 0.019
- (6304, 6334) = 0.052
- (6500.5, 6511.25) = -0.098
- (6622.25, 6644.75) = -0.098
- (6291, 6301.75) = 0.143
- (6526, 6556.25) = -0.213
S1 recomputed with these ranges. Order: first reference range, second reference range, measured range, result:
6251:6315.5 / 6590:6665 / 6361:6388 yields -1.39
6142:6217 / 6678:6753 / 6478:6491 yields -3.54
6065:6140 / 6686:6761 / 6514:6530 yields -4.29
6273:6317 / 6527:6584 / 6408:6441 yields -0.97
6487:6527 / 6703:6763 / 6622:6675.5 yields -4.37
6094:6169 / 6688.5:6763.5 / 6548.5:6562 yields -3.75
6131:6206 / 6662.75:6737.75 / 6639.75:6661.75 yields -1.98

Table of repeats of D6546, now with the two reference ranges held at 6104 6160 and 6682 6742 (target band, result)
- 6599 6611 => -0.22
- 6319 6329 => 0.00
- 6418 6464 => -0.12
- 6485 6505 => -0.14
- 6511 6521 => -0.22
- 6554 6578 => -0.22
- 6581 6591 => -0.22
